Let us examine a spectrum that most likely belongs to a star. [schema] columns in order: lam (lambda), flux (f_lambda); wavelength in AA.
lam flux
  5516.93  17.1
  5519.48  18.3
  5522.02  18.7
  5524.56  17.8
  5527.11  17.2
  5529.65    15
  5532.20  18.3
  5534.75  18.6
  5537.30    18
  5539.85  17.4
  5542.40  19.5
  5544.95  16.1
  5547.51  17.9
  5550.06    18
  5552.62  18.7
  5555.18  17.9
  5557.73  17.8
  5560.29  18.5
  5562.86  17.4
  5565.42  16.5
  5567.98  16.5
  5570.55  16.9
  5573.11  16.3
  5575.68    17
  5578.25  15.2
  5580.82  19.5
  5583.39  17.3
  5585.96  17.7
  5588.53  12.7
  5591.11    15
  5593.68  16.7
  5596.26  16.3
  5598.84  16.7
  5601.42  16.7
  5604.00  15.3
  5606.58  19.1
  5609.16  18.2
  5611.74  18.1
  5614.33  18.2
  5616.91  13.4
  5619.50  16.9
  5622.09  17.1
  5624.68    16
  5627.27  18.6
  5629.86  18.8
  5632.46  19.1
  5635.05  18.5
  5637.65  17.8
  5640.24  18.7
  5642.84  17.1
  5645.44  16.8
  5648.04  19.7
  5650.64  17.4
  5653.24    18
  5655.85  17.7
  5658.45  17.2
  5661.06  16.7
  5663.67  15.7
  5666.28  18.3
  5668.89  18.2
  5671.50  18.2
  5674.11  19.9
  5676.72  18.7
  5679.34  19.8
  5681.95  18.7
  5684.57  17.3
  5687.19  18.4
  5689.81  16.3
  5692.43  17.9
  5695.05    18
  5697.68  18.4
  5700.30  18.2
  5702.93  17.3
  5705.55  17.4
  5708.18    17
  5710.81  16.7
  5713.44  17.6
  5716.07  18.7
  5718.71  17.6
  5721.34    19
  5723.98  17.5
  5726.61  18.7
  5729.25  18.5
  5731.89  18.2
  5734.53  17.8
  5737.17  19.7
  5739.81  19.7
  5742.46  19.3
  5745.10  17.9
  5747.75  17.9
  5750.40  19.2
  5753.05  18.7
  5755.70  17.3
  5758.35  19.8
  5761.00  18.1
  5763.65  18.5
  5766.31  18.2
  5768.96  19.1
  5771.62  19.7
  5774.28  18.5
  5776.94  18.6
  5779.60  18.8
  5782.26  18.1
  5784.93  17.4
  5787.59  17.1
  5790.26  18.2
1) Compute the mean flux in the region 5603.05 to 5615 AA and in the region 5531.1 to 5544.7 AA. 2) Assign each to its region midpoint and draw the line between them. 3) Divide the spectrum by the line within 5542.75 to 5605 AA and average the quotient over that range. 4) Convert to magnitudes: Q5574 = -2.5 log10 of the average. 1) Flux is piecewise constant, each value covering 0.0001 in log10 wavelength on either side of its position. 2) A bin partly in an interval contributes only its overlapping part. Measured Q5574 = 0.07 mag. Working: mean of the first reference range 18.2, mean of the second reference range 17.8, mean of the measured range 16.9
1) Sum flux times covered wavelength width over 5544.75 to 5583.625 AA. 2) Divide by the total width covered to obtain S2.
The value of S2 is 17.4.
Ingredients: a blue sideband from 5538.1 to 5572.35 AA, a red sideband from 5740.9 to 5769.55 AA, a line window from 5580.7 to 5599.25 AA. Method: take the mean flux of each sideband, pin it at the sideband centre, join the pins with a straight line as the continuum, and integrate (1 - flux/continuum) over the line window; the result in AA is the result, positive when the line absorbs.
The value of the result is 1.5 AA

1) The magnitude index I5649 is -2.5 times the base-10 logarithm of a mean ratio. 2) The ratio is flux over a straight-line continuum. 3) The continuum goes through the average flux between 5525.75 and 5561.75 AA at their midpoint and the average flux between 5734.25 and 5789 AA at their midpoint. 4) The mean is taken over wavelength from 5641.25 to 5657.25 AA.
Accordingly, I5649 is 0.02 mag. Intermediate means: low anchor 17.8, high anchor 18.6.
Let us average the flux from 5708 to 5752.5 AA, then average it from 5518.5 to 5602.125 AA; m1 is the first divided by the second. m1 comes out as 1.1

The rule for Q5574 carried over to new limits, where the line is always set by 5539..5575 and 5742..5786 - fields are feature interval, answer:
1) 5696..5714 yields 0.04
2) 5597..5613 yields 0.03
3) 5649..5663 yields 0.04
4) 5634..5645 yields 0.00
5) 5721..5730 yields 0.00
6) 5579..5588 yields 0.01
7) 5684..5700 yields 0.02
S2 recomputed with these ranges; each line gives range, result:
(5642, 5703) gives 17.9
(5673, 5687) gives 18.8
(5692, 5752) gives 18.2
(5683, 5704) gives 17.7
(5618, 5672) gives 17.7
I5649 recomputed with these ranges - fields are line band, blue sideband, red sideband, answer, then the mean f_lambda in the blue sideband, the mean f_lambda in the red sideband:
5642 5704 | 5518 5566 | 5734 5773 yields 0.03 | 17.8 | 18.7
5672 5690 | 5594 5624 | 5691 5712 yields -0.07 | 16.9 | 17.6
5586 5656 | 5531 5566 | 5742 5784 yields 0.06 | 17.9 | 18.6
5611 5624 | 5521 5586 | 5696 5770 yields 0.07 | 17.5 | 18.3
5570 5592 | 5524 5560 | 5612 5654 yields 0.08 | 17.8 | 17.6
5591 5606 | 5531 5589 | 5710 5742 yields 0.08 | 17.4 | 18.4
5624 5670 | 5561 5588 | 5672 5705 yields 0.00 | 16.9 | 18.2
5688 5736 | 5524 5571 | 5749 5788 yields 0.03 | 17.6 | 18.5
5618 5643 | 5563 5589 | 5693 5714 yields -0.05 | 16.7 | 17.6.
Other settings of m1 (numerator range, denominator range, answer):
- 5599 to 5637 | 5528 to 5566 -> 0.98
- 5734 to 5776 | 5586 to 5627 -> 1.13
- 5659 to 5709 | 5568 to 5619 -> 1.08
